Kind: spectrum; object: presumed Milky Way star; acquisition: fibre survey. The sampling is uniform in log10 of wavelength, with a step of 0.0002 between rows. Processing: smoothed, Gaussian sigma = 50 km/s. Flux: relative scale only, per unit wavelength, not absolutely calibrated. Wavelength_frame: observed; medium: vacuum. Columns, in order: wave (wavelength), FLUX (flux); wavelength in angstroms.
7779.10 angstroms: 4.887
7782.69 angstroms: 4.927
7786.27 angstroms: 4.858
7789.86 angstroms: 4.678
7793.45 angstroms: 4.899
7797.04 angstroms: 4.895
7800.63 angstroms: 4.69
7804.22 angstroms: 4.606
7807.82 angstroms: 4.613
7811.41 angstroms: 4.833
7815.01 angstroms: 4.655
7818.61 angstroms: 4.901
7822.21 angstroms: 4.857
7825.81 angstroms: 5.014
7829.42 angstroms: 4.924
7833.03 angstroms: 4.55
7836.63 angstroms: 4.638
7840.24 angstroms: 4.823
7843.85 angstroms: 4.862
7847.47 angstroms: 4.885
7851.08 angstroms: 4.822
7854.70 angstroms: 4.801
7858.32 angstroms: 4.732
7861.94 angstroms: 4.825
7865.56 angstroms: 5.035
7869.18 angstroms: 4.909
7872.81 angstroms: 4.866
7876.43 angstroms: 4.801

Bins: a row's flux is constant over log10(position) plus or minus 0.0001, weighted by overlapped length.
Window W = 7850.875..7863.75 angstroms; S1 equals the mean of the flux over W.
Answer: 4.79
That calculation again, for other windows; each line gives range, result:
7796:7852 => 4.78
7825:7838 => 4.77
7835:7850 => 4.8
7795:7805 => 4.75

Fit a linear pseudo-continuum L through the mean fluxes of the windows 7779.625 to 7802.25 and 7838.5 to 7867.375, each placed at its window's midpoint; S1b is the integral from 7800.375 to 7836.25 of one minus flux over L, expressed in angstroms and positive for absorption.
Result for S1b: 0.5 angstroms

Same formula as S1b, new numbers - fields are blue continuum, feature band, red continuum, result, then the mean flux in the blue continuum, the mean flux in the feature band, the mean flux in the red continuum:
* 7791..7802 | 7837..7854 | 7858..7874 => 0.1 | 4.82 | 4.83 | 4.89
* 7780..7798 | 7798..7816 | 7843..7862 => 0.6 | 4.85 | 4.69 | 4.82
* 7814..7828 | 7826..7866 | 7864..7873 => 0.8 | 4.87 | 4.81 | 4.95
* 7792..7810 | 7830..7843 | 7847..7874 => 0.3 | 4.74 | 4.71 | 4.86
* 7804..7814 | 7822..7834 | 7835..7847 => -0.3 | 4.69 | 4.85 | 4.79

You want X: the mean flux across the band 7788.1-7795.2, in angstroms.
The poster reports 4.79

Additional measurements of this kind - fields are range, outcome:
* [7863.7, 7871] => 4.97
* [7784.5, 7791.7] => 4.77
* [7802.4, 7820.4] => 4.72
